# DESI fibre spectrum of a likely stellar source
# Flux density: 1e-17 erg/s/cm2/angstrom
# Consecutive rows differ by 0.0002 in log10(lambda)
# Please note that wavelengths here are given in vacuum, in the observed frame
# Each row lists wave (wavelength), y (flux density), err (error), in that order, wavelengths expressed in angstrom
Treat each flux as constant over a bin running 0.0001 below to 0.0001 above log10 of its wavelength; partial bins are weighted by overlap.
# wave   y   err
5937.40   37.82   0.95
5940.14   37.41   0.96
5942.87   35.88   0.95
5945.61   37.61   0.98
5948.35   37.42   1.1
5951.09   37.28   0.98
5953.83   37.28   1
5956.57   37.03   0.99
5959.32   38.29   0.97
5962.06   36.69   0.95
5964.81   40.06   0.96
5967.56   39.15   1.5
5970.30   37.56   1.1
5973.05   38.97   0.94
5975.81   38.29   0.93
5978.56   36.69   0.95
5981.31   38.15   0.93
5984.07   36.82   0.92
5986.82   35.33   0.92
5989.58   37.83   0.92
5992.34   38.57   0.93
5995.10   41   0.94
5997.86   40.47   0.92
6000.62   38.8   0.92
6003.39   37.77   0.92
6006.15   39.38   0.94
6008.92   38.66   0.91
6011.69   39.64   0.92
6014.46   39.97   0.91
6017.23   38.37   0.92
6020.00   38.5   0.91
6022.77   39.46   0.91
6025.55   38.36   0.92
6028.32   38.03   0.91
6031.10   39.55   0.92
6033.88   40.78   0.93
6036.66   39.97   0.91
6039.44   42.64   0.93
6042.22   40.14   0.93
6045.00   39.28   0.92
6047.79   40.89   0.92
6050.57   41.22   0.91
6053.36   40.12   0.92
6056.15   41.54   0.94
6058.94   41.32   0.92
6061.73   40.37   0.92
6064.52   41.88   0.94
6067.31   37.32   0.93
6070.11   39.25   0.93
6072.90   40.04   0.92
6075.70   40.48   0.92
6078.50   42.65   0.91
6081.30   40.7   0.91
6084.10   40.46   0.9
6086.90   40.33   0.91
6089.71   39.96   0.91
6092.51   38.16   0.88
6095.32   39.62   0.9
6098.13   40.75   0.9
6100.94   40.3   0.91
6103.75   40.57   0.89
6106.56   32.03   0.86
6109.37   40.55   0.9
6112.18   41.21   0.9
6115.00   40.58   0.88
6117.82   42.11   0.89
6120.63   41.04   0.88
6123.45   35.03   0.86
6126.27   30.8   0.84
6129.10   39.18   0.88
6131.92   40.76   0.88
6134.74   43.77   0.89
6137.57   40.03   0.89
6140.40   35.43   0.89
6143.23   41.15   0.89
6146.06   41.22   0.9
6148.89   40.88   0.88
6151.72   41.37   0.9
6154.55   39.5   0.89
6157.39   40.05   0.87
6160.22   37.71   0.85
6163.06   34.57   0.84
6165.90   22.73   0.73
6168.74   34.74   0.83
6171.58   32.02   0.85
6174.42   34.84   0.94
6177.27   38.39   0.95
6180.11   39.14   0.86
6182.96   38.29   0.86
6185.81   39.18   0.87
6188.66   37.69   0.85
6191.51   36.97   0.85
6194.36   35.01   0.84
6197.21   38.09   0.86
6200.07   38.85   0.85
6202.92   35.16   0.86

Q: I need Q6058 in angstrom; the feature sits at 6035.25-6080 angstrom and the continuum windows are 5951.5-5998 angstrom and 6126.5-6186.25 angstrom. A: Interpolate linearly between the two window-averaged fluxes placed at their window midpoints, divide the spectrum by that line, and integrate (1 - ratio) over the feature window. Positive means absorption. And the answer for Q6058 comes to -3.2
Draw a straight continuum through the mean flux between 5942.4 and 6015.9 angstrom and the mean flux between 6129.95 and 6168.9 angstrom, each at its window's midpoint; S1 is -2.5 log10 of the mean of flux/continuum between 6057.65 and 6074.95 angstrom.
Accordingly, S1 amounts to -0.050 mag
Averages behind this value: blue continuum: 38.2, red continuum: 38.3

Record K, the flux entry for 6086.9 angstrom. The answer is 40.33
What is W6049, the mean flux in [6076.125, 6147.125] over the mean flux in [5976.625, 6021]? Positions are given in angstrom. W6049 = 1.03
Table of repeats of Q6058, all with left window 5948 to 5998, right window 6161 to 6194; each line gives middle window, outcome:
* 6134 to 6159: -3.1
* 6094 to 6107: -1.0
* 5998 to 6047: -2.7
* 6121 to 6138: -1.1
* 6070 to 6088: -2.0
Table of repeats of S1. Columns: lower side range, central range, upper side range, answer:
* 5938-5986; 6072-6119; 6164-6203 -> -0.10 mag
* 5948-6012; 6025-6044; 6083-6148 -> -0.04 mag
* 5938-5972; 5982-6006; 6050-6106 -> 0.00 mag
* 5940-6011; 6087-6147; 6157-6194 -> -0.08 mag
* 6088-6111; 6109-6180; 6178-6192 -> 0.02 mag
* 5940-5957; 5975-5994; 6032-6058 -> 0.03 mag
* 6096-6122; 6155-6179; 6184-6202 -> 0.11 mag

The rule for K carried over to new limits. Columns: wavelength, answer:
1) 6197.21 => 38.09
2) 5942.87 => 35.88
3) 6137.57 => 40.03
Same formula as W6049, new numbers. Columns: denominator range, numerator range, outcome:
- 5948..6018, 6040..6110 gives 1.04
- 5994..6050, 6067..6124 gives 1.00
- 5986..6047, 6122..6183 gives 0.95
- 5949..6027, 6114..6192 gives 0.99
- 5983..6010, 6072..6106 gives 1.04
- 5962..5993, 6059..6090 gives 1.07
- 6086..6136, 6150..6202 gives 0.93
